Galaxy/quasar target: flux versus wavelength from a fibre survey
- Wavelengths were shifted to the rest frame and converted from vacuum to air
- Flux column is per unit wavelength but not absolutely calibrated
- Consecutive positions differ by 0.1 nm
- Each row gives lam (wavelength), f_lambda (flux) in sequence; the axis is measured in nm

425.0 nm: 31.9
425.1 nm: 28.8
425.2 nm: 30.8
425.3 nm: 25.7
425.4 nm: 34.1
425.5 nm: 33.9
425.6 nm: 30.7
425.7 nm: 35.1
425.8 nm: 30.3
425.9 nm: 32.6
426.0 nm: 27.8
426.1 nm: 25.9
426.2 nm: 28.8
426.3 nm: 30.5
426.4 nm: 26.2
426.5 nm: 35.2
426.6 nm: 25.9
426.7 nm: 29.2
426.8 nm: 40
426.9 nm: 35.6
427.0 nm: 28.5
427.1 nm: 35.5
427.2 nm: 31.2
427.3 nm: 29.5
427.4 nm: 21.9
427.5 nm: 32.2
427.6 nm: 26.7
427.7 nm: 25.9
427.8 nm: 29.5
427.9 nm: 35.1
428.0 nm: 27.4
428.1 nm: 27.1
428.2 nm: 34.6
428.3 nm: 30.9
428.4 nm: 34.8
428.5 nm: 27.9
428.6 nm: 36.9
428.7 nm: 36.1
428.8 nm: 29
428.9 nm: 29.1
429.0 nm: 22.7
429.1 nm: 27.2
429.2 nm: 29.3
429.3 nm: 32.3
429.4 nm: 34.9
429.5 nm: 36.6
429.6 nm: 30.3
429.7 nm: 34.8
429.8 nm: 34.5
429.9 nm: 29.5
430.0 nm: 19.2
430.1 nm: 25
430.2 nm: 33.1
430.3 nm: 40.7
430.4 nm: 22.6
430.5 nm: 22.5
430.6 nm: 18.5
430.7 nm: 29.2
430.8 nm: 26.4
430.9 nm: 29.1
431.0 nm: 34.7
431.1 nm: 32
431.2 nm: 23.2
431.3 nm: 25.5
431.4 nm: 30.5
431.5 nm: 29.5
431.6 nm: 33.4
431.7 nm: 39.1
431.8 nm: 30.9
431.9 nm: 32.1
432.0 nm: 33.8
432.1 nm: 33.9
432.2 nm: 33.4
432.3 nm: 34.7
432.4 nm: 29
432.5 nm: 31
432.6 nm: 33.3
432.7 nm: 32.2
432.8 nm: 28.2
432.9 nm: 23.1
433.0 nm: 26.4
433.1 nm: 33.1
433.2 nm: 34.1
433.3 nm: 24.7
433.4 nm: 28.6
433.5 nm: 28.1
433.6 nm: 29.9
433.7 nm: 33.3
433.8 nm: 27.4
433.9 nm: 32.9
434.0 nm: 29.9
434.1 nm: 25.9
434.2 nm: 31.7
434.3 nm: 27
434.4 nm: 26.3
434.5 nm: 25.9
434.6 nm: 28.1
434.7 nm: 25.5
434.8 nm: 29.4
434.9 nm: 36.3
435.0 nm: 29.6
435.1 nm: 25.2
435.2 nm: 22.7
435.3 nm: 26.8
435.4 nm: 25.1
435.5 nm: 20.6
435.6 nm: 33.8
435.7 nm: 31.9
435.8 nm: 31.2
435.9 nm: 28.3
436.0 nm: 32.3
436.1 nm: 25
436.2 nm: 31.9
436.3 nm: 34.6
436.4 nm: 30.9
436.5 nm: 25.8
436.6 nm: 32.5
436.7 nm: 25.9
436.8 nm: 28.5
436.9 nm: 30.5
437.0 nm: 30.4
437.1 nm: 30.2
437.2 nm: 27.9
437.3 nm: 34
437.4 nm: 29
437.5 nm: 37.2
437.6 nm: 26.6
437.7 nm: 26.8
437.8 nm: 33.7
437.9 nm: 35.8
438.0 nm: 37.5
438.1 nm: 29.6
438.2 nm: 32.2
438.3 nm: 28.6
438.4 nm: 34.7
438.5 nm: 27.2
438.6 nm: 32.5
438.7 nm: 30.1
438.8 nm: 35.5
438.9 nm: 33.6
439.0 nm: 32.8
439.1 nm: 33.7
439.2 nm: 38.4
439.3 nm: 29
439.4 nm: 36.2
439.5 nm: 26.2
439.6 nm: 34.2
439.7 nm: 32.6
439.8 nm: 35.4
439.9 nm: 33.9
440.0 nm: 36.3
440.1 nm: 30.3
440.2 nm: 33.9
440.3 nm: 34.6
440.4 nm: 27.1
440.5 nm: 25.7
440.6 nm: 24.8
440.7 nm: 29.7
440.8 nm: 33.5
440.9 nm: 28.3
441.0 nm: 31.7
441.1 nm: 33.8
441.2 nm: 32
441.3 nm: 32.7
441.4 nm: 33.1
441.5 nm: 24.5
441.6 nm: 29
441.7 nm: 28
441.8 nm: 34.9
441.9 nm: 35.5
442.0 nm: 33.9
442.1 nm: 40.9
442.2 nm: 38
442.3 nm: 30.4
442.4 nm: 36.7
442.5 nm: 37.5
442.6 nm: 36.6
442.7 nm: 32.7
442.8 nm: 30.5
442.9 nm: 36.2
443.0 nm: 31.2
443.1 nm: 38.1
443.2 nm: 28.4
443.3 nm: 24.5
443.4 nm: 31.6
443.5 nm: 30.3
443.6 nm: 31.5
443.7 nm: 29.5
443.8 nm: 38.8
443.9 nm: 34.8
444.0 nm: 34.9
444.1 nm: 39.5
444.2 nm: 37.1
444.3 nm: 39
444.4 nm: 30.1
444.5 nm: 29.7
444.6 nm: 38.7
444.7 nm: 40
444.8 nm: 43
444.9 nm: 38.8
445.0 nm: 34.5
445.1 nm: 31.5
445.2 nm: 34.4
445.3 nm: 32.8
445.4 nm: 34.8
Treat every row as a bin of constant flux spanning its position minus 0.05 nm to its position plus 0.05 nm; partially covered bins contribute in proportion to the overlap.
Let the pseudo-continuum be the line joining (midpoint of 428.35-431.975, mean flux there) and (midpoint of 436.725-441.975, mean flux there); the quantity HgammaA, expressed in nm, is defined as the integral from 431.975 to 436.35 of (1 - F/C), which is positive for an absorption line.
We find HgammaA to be 0.188 nm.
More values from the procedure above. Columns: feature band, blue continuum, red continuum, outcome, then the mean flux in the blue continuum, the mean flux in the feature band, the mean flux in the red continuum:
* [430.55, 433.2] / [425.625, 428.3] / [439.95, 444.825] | 0.08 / 30.3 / 30.3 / 33.1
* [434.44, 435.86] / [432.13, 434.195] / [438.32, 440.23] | 0.14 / 30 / 28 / 32.9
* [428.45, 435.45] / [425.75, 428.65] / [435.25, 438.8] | 0.18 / 30.5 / 29.6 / 30.3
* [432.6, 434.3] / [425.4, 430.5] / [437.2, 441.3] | 0.10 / 30.6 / 29.4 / 31.9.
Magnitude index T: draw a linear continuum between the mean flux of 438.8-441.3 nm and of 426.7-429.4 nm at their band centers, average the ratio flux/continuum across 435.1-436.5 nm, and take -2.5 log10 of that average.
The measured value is 0.11 mag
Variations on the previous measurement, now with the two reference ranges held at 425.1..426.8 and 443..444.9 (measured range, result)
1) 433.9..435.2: 0.14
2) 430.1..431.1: 0.11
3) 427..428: 0.04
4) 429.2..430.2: 0.01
